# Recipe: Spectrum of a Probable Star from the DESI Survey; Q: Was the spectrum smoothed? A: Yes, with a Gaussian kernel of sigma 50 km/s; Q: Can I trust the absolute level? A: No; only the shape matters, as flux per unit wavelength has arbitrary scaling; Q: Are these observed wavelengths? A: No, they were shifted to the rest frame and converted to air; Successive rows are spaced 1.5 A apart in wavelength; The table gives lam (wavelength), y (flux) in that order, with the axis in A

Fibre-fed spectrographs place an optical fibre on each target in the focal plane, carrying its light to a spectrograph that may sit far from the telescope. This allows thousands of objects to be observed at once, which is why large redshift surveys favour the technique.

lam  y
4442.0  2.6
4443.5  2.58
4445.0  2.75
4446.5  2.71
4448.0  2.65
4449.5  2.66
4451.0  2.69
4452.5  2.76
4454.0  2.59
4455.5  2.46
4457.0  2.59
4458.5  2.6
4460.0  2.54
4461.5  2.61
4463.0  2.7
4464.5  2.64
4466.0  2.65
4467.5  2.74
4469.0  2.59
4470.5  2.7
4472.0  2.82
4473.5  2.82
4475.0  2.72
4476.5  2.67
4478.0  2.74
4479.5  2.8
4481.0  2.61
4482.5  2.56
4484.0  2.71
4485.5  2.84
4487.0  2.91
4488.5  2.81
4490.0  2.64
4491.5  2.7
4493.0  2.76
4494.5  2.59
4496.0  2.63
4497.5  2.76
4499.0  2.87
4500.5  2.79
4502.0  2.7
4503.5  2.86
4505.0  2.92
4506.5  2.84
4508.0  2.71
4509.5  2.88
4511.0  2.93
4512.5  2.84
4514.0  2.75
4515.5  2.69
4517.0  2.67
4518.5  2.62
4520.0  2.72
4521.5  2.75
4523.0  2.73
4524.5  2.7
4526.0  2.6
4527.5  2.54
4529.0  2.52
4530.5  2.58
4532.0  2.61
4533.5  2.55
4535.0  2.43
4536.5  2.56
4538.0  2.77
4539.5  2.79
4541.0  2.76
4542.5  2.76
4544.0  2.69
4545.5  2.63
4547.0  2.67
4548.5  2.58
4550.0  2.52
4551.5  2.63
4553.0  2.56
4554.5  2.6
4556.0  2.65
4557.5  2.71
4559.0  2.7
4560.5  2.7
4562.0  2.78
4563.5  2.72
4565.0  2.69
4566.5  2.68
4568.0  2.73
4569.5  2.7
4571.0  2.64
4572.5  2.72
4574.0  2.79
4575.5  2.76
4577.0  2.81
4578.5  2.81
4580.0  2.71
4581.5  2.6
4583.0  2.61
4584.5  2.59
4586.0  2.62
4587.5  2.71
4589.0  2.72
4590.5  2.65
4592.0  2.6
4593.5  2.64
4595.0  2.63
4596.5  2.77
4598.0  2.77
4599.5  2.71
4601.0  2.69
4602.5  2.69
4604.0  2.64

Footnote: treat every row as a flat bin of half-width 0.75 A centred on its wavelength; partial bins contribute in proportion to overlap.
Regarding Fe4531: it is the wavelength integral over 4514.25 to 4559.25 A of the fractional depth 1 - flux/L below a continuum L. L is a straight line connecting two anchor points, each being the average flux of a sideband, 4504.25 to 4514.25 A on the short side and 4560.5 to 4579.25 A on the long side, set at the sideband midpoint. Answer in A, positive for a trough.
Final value 2.4 A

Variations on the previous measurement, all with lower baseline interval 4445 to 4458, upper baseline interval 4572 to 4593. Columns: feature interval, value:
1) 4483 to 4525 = -1.53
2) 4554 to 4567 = -0.05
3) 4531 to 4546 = 0.12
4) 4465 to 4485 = -0.38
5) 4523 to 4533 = 0.27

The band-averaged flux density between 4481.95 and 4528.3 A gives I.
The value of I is 2.74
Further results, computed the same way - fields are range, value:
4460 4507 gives 2.73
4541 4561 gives 2.65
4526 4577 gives 2.66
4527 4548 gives 2.63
